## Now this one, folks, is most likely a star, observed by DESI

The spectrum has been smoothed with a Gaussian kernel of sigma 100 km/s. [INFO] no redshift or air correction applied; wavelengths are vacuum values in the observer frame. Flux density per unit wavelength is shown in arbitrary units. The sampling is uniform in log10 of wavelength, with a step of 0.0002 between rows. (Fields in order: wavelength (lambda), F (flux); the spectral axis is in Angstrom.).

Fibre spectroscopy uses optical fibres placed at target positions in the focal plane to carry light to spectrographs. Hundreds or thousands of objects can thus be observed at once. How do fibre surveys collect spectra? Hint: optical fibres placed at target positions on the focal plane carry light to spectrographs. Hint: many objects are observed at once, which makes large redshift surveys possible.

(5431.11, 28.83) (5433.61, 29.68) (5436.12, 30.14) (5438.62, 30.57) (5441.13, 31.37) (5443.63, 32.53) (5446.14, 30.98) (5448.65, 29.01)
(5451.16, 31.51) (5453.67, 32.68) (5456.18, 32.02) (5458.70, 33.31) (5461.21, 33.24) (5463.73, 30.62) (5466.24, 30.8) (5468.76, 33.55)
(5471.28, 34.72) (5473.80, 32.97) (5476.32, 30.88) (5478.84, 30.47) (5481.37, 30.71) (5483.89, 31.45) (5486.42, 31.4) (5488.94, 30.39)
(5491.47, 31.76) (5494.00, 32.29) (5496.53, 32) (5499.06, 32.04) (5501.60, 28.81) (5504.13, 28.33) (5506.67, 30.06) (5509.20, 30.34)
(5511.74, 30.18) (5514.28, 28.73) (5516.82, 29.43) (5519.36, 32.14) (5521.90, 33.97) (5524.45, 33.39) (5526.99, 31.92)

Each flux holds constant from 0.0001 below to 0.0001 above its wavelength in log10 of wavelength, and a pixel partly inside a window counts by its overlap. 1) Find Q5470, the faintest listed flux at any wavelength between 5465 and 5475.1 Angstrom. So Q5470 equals 30.8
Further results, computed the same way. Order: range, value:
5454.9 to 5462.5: 32.02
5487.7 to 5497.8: 30.39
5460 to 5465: 30.62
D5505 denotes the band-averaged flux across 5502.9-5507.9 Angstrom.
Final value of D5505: 29.2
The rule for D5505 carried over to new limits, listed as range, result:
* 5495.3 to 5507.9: 30.2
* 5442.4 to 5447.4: 31.7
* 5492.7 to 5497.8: 32.2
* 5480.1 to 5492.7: 31.1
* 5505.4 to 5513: 30.2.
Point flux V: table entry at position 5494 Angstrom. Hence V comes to 32.29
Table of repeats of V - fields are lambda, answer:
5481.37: 30.71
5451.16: 31.51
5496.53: 32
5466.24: 30.8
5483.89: 31.45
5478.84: 30.47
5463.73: 30.62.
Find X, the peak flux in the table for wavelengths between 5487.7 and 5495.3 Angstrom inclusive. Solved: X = 32.29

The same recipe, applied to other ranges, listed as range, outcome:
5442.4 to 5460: 33.31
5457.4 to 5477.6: 34.72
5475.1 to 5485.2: 31.45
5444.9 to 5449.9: 30.98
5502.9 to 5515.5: 30.34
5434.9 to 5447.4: 32.53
